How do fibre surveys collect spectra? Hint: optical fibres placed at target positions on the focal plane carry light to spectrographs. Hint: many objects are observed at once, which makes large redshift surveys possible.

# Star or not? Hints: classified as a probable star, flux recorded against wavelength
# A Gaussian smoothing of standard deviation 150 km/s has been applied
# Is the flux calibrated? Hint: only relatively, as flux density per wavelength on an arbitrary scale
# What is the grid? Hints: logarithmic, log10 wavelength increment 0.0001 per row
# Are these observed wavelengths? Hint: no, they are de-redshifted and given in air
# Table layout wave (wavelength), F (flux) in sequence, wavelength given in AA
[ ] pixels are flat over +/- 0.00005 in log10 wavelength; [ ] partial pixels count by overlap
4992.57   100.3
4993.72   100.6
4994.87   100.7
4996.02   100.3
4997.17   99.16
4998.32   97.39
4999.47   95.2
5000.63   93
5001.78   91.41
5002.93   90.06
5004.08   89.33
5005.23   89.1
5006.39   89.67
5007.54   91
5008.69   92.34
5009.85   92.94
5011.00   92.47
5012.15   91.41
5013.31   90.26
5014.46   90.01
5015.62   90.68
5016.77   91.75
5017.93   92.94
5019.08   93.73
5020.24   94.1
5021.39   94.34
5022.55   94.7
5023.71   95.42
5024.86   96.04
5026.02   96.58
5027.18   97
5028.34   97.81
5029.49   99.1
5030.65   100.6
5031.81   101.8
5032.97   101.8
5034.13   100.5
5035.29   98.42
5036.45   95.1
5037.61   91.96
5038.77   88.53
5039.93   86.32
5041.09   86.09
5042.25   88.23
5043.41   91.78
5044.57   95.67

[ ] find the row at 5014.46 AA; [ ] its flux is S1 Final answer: 90.01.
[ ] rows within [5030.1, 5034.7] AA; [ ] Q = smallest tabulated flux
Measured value 100.5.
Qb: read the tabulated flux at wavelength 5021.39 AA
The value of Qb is 94.34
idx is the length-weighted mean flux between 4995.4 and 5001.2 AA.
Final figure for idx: 96.9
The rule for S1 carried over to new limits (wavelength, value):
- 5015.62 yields 90.68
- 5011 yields 92.47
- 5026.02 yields 96.58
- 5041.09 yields 86.09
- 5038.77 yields 88.53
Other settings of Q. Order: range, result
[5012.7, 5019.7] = 90.01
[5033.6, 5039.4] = 88.53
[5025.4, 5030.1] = 96.58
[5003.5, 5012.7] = 89.1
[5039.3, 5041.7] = 86.09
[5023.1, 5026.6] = 95.42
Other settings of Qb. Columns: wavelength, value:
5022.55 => 94.7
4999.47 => 95.2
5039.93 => 86.32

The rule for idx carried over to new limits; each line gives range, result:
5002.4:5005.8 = 89.6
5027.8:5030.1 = 98.8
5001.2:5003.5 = 90.9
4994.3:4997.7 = 100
